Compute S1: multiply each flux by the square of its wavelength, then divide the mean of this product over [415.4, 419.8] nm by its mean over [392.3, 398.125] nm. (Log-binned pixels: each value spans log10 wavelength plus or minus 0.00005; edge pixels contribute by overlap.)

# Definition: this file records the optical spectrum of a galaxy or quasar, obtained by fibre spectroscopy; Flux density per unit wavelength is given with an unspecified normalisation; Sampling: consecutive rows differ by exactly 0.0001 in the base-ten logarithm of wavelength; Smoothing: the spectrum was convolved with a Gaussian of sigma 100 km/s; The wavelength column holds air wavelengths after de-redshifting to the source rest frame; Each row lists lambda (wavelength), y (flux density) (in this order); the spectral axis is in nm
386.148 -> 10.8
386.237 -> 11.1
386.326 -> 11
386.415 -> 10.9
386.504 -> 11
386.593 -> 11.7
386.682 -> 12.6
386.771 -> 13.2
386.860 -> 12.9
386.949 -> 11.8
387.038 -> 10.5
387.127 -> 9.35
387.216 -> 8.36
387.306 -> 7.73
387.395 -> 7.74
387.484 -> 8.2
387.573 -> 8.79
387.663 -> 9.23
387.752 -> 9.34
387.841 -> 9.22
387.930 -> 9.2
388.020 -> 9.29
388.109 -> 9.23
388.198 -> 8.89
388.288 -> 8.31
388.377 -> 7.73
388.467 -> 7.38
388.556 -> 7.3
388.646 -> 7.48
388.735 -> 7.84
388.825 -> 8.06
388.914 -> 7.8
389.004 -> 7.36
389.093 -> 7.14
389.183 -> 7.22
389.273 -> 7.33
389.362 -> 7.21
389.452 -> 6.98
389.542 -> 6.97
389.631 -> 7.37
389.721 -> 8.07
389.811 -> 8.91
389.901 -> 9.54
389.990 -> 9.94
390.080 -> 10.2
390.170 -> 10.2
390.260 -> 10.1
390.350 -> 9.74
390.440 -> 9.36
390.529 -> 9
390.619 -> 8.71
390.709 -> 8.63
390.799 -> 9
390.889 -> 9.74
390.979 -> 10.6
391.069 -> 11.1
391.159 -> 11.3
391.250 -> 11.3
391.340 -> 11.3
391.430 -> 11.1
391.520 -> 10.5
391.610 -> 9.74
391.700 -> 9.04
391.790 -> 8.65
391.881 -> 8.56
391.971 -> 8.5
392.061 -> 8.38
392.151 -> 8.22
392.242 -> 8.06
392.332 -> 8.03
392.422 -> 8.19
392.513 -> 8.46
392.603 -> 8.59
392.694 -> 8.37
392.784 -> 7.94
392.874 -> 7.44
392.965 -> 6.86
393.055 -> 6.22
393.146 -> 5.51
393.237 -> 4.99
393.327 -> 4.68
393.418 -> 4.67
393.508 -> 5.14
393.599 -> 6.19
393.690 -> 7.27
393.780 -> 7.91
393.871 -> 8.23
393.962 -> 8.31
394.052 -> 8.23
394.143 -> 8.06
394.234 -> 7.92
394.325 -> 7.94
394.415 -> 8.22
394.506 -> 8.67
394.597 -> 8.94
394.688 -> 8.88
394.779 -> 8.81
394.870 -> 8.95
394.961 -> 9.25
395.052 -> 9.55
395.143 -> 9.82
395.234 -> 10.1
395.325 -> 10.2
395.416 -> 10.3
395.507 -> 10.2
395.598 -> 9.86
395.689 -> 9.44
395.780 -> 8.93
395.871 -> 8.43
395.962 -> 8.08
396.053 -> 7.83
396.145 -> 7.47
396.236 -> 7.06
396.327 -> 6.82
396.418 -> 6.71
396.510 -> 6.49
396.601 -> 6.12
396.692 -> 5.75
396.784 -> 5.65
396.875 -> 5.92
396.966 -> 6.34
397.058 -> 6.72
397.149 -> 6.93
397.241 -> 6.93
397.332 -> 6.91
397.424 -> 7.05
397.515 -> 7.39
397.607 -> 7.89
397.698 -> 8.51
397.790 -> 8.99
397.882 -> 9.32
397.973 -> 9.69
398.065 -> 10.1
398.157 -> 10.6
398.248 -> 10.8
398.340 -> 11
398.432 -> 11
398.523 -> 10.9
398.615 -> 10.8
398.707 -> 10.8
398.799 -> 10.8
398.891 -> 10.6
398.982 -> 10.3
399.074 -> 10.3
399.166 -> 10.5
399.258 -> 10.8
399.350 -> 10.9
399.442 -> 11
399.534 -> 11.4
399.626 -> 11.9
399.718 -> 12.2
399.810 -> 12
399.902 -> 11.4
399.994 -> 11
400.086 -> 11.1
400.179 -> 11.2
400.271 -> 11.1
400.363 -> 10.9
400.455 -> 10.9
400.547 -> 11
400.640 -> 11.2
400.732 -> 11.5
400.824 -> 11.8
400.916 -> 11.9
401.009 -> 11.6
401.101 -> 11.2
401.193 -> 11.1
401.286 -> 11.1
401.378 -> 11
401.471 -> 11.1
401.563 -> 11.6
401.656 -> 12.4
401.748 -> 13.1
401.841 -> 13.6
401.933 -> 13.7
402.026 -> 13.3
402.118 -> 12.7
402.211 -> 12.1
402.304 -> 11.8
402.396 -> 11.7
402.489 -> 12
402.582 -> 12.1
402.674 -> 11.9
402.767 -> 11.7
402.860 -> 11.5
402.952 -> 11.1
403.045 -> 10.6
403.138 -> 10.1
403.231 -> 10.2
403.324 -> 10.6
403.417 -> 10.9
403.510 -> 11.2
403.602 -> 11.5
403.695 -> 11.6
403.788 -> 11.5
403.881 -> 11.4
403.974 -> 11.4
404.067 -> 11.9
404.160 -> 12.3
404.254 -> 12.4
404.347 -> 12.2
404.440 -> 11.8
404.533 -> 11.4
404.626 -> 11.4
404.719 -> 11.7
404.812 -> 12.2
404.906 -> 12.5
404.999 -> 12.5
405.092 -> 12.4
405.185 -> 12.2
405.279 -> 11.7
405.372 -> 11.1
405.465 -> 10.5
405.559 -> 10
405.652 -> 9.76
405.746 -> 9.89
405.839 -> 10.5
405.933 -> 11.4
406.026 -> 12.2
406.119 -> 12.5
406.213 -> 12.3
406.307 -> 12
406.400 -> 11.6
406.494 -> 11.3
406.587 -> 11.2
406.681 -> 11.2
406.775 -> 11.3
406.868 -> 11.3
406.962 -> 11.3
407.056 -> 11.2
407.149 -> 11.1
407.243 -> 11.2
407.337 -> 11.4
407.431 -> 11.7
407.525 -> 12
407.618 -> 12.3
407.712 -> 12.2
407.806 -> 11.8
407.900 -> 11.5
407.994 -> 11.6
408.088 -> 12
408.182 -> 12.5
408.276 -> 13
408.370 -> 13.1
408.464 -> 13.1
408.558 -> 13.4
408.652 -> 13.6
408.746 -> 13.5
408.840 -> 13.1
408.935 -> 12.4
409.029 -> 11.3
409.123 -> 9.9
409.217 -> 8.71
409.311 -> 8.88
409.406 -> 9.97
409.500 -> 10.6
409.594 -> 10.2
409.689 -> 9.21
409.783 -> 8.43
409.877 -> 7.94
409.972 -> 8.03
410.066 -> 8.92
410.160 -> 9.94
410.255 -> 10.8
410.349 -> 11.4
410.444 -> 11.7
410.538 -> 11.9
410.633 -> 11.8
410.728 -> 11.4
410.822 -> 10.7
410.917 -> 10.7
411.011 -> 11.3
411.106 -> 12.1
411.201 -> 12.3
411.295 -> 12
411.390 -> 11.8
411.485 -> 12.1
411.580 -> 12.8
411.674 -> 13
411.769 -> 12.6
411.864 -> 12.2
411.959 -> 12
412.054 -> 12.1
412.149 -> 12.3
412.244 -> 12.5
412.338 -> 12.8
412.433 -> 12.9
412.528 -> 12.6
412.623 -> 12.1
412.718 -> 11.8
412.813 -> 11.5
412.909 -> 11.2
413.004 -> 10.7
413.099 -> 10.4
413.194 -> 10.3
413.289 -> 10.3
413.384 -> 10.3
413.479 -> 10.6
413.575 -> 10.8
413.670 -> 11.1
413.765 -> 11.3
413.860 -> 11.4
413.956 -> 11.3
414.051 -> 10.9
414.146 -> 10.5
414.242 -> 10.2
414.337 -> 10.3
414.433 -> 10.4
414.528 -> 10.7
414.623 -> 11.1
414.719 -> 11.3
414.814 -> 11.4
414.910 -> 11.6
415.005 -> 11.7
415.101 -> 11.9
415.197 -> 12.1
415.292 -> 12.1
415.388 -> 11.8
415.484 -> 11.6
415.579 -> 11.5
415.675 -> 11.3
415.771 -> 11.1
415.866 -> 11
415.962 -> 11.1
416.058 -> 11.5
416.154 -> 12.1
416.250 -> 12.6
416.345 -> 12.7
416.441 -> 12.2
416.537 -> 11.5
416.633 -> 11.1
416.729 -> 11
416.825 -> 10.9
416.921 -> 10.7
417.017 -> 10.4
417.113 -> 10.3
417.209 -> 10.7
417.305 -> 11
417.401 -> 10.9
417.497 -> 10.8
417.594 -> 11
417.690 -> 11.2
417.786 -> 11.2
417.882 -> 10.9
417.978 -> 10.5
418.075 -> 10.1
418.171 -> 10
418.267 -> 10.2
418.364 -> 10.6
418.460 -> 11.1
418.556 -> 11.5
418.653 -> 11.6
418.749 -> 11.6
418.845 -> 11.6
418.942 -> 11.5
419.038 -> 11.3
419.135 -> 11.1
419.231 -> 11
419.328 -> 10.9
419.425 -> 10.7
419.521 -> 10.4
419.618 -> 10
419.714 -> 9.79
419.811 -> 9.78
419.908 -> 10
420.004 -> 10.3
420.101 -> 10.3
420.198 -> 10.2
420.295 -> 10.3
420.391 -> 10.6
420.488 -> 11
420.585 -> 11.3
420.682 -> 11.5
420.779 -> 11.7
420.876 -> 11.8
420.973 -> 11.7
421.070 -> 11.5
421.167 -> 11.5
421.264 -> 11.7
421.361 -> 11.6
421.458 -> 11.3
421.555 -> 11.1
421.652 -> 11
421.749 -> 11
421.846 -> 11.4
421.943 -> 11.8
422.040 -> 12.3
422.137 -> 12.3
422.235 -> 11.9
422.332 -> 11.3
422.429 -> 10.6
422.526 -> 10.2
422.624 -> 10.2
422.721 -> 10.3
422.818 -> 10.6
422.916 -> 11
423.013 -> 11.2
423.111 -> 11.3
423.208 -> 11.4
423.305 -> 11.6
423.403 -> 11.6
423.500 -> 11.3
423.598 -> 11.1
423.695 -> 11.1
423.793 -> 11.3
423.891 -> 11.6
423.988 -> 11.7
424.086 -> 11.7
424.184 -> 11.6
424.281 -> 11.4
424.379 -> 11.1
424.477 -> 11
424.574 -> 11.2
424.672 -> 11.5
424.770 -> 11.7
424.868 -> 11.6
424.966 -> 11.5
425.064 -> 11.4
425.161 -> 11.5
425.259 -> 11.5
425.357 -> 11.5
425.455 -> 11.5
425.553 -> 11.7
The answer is 1.58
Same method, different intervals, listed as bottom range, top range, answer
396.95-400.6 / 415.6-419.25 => 1.22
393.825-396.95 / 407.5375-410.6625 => 1.45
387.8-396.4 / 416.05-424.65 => 1.51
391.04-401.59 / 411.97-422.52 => 1.36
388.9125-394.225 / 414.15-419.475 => 1.52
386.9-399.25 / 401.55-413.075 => 1.45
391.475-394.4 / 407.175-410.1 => 1.58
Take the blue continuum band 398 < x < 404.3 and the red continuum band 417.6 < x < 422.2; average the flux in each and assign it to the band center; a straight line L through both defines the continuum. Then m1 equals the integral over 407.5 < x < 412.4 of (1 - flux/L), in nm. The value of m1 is -0.12 nm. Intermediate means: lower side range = 11.4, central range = 11.5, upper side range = 11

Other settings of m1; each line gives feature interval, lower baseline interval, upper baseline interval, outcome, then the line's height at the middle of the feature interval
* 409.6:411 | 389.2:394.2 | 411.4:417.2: 0.09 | 10.9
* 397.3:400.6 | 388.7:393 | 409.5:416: -0.23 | 9.7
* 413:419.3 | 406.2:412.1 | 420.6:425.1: 0.16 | 11.4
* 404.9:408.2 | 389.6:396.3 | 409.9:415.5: -0.31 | 10.5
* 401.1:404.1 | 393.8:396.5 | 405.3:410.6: -0.46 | 10.1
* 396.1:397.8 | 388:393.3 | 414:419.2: 0.43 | 9.18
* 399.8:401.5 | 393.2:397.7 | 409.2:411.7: -0.48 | 8.76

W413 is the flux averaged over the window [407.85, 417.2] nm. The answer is 11.3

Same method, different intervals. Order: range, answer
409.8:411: 10.4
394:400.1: 9.09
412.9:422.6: 11.1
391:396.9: 8.22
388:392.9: 8.76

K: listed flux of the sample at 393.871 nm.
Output 8.23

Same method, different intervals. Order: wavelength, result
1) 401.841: 13.6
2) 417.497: 10.8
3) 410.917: 10.7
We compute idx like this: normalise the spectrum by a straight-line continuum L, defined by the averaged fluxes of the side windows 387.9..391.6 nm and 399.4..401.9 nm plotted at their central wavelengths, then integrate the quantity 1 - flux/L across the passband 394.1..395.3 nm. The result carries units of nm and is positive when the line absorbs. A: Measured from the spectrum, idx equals 0.15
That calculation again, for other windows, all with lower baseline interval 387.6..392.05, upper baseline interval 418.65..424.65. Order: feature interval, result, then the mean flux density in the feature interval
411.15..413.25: -0.306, 12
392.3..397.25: 0.818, 7.72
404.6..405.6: -0.170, 11.7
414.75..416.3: -0.138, 11.7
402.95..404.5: -0.230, 11.3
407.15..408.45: -0.237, 12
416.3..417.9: -0.042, 11.1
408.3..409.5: -0.175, 11.7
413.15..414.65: -0.018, 10.7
